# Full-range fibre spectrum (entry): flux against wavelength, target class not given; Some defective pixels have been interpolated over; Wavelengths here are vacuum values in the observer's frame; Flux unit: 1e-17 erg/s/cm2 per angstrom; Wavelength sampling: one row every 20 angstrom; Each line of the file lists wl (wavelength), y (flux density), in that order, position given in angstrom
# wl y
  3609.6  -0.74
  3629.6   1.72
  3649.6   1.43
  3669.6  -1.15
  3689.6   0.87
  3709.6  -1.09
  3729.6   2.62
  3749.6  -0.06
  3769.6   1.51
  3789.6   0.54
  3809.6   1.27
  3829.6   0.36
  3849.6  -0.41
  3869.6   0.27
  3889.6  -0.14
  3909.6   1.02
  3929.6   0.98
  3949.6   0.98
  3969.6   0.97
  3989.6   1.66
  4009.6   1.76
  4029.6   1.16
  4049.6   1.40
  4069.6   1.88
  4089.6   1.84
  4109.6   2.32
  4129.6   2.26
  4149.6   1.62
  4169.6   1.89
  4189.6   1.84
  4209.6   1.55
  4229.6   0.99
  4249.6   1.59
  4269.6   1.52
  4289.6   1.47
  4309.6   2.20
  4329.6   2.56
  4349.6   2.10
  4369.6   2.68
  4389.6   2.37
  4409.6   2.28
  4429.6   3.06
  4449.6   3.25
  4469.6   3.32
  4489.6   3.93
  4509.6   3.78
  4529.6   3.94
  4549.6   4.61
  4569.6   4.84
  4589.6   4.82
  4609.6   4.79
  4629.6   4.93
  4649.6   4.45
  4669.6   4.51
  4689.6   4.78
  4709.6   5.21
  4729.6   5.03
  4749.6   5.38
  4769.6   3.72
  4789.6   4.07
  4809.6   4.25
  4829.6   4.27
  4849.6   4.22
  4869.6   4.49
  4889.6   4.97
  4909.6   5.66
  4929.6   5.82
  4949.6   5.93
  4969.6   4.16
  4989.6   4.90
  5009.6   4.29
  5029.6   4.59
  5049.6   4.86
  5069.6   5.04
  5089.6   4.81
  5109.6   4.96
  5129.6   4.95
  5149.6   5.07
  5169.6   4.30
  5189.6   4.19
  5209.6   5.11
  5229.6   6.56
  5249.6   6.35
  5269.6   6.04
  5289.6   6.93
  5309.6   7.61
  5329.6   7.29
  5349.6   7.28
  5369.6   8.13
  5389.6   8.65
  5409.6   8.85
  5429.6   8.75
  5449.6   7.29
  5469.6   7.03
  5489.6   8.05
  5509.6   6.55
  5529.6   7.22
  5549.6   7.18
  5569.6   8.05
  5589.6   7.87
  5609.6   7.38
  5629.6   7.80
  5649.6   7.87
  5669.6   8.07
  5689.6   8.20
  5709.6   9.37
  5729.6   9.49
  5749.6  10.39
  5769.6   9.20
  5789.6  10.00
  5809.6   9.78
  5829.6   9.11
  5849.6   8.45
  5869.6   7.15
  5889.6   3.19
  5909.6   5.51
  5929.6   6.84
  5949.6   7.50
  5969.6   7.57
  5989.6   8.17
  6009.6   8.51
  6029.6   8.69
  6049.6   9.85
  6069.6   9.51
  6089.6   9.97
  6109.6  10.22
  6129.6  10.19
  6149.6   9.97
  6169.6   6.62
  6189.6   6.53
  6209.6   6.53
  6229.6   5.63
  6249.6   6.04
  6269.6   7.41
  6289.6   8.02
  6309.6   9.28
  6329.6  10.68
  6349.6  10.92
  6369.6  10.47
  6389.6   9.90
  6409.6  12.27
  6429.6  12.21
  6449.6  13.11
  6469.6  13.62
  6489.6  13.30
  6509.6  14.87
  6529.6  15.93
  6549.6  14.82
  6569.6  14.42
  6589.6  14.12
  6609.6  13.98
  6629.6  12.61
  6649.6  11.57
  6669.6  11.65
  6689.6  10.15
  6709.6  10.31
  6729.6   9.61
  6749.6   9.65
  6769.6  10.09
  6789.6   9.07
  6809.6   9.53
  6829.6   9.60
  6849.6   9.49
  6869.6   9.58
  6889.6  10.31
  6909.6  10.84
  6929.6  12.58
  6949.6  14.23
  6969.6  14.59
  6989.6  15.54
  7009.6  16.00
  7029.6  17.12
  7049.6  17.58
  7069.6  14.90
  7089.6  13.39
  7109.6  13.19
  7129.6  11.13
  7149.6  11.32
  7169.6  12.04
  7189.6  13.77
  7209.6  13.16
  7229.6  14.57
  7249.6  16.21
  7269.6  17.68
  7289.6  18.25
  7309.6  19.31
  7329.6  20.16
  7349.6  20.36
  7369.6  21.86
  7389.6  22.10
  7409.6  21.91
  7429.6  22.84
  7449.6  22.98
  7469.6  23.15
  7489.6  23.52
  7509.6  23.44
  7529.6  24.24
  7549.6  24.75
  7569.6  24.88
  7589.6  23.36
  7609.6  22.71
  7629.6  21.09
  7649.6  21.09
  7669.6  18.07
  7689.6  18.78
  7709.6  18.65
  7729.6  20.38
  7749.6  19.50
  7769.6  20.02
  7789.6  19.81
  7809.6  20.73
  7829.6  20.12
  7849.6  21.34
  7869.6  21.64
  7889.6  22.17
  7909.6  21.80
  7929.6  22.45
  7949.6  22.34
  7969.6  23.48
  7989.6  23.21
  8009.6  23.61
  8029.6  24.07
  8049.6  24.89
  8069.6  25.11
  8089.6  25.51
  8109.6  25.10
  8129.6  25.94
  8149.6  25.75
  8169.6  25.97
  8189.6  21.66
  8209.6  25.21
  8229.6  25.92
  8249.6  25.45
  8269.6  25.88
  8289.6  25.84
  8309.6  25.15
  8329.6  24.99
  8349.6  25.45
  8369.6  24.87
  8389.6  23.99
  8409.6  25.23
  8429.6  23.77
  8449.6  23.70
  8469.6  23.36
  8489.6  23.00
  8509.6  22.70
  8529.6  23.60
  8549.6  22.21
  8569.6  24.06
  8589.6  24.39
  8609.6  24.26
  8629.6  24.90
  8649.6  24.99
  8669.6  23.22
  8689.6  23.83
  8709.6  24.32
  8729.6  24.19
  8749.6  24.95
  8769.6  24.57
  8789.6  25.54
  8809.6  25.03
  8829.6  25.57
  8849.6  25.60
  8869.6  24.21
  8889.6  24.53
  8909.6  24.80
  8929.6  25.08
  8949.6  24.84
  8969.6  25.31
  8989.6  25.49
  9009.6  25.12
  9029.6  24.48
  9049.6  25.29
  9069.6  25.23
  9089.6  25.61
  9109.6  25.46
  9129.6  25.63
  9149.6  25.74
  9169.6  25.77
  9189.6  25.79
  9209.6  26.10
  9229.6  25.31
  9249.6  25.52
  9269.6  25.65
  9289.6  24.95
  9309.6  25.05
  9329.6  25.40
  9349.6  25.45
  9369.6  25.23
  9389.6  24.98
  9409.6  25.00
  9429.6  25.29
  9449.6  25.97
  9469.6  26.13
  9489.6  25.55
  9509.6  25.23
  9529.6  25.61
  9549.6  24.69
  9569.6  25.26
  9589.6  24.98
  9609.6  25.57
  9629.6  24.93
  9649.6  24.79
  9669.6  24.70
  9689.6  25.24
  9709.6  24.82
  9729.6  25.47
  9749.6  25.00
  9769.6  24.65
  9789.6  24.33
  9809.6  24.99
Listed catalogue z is 0.00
